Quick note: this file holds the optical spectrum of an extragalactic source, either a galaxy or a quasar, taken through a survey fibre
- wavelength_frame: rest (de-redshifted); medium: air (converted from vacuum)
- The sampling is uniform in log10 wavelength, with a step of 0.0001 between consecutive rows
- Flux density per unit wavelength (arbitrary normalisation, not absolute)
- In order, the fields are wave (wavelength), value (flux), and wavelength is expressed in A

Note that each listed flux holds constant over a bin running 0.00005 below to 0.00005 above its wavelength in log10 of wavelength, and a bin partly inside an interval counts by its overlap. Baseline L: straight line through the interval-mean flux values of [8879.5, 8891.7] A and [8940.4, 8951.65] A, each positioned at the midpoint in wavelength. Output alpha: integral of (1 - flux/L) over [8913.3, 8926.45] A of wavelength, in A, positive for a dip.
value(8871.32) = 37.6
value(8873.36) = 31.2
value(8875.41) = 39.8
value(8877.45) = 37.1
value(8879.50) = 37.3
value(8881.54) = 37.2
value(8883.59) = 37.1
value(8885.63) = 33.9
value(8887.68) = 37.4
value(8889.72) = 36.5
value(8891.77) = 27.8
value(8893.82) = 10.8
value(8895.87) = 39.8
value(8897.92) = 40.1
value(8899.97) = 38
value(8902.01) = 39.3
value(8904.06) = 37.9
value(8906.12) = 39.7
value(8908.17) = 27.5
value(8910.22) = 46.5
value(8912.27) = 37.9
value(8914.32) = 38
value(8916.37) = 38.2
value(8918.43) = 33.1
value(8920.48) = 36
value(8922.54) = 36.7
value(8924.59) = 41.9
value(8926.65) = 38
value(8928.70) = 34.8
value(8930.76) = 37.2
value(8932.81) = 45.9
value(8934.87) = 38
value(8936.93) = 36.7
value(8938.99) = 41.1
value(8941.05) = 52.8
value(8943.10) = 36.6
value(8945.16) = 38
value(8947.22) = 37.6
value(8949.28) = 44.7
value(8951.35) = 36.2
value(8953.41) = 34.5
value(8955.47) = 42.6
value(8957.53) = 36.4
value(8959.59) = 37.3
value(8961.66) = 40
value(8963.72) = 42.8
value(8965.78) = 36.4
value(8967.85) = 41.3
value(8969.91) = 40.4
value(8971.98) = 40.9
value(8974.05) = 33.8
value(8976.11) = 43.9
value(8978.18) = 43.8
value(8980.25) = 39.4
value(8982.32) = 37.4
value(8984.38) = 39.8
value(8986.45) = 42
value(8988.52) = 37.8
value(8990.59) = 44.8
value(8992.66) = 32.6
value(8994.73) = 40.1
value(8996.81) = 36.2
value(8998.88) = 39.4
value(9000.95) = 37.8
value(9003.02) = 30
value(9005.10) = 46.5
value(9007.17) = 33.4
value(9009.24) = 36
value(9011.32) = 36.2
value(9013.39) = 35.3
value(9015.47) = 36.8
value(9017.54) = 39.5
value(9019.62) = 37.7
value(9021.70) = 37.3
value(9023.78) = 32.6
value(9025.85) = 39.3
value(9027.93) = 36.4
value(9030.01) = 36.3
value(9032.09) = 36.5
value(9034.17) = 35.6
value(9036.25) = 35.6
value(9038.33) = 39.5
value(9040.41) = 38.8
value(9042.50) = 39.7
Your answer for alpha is 0.5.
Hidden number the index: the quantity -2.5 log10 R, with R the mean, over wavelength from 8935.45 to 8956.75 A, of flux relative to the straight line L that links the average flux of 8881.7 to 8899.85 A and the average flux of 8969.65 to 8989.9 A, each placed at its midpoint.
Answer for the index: -0.07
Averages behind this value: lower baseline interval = 33.4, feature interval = 40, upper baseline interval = 40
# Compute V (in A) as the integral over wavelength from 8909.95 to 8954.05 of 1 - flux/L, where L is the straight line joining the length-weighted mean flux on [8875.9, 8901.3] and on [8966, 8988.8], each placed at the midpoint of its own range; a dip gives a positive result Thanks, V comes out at -2.1 A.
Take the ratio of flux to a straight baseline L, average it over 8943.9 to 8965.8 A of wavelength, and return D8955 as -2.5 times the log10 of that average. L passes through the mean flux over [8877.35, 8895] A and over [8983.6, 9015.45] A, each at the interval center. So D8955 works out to -0.09 mag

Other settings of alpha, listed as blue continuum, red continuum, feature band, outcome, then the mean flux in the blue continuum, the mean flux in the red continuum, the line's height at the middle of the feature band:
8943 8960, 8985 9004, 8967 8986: -1.02 A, 38.3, 37.9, 38.1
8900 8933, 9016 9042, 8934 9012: -3.34 A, 37.8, 37.1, 37.5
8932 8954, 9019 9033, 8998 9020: 0.11 A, 40.2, 36.6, 37.3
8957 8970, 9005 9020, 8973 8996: -0.72 A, 39.3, 37.1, 38.4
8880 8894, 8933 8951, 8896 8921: -1.27 A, 33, 40.7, 36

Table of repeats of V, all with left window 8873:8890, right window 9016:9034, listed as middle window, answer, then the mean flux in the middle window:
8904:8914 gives -0.3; 37.9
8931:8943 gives -1.7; 42.1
